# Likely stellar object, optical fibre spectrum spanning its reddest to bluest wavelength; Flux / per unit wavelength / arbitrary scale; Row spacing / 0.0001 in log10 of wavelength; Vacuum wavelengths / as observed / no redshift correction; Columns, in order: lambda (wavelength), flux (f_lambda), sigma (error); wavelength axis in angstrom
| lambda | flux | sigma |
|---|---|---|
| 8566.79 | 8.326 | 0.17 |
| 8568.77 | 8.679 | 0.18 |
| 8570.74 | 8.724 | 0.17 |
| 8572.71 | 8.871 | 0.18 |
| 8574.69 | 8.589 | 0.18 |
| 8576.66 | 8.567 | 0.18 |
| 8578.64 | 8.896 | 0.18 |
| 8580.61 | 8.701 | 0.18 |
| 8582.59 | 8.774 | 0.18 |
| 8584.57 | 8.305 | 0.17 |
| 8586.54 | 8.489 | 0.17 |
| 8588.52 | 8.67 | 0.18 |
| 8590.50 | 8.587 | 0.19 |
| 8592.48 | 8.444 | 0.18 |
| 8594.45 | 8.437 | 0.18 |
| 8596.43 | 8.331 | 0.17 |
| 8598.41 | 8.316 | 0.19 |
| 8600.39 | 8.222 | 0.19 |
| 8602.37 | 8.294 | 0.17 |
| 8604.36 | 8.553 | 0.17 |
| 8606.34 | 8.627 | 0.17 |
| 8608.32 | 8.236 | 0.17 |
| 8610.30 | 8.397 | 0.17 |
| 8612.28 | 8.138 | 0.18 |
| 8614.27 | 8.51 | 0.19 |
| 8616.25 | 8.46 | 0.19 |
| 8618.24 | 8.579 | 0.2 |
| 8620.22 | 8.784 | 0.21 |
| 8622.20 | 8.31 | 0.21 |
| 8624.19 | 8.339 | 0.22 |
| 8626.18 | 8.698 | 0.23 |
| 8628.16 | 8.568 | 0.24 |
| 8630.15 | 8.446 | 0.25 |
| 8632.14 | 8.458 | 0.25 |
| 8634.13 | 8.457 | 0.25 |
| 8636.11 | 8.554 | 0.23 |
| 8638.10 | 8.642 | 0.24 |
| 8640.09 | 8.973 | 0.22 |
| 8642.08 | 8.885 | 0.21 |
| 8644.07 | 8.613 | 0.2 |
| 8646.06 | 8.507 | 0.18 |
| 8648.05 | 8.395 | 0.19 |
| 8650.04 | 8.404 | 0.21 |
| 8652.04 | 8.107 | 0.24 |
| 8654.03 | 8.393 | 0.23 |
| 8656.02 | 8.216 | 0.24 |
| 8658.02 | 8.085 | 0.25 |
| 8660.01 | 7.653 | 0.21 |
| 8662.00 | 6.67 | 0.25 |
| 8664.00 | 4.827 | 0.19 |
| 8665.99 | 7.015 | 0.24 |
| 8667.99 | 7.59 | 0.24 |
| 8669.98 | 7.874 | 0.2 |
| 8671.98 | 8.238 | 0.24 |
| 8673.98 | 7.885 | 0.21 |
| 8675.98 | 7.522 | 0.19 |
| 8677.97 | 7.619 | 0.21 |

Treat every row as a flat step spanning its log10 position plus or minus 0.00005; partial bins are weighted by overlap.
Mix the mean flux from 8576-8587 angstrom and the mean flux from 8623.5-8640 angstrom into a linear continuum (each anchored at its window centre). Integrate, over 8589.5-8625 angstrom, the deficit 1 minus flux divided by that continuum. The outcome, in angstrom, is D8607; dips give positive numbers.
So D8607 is 0.7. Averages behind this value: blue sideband 8.63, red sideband 8.55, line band 8.42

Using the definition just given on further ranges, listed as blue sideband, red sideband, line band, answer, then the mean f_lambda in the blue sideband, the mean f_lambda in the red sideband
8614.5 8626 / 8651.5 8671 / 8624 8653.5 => -1.92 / 8.51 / 7.43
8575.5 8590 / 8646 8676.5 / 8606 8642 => -1.72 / 8.63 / 7.69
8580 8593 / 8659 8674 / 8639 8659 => -2.61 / 8.56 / 7.18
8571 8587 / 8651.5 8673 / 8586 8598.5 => 0.00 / 8.66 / 7.5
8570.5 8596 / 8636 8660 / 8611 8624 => 0.10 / 8.61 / 8.44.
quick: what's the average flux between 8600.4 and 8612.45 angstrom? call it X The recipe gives 8.38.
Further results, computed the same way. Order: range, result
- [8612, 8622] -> 8.51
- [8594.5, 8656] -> 8.47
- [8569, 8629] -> 8.52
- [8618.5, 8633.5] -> 8.52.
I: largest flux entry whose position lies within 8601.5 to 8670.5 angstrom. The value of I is 8.973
